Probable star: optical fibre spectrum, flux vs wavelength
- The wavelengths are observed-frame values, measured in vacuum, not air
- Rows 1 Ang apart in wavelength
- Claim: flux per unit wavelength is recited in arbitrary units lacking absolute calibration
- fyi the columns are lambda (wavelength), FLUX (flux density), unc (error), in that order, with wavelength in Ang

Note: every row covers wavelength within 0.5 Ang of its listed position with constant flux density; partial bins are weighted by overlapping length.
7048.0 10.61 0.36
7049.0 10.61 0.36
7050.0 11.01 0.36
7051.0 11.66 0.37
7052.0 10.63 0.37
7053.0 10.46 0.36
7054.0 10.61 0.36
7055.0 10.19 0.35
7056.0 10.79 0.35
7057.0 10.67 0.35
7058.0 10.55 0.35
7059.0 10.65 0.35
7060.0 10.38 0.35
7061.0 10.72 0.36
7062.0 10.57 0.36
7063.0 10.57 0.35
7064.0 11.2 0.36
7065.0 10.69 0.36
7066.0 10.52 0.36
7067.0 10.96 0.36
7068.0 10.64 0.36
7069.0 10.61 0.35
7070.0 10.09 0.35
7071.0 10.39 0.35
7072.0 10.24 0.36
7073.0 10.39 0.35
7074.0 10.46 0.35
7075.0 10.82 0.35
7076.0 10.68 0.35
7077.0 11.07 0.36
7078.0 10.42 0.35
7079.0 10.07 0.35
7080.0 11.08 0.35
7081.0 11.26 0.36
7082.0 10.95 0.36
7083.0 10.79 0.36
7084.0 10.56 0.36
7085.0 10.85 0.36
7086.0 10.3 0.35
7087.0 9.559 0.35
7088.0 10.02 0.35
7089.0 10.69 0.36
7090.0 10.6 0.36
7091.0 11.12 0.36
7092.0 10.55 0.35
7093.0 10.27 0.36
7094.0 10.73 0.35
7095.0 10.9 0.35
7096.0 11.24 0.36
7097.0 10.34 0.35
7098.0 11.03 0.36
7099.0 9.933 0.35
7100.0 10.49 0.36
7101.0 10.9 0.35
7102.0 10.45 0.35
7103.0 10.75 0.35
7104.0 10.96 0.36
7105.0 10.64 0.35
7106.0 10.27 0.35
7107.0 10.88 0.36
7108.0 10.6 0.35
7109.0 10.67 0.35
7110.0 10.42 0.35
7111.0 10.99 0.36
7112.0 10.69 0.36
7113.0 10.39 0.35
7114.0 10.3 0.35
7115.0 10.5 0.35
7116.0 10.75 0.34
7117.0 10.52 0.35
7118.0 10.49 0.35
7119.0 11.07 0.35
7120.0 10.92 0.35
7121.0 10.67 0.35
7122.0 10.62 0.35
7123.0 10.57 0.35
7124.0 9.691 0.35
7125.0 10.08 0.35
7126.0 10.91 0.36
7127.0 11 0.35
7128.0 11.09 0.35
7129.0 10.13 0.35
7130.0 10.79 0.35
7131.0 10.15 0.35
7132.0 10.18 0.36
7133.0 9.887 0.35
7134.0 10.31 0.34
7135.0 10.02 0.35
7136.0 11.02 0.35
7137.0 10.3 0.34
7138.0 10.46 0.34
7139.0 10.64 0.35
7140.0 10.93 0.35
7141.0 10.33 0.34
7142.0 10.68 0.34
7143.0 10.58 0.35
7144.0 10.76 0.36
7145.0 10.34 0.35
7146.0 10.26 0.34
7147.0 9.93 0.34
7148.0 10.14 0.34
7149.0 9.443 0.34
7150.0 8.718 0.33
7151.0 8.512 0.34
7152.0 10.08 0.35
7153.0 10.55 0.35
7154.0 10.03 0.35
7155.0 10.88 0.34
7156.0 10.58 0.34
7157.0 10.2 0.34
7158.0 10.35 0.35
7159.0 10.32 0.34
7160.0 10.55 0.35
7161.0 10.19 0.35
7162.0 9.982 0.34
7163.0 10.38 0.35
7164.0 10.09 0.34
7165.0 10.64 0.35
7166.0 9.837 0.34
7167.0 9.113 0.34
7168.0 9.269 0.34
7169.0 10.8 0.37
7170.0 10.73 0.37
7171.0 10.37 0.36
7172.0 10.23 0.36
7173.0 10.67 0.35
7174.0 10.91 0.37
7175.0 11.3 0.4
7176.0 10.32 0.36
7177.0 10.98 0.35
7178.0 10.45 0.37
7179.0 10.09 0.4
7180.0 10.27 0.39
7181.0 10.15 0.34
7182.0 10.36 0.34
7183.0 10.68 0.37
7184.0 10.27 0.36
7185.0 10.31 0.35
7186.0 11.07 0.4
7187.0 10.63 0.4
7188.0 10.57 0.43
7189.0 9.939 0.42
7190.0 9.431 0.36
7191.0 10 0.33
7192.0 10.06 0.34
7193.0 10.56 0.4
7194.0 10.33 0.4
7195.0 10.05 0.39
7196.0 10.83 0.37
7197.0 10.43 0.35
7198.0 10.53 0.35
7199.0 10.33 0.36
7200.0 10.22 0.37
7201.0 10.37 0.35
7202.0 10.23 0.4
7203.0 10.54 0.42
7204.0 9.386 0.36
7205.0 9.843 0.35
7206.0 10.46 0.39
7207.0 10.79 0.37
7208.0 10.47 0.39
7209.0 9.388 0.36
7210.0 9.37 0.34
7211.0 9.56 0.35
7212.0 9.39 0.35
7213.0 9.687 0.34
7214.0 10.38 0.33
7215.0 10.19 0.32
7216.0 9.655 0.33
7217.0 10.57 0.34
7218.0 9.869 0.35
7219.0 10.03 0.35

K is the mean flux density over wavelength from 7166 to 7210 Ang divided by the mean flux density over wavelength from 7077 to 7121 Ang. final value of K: 0.97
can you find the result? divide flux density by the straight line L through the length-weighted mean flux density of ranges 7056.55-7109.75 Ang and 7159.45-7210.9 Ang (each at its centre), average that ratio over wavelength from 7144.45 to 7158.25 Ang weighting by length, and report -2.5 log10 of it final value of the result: 0.042 mag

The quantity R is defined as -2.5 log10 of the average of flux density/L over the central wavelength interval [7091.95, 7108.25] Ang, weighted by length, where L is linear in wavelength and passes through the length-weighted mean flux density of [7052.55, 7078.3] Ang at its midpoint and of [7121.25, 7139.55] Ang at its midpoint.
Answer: -0.01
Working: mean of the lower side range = 10.6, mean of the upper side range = 10.4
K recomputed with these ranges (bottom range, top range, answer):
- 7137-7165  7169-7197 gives 1.02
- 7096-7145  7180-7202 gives 0.98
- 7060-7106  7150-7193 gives 0.97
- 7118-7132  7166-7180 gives 0.98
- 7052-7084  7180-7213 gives 0.96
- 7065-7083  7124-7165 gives 0.97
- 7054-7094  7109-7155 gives 0.98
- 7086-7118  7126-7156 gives 0.97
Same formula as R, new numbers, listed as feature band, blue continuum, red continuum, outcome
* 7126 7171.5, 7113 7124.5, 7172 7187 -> 0.03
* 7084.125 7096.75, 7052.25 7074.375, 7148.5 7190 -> -0.01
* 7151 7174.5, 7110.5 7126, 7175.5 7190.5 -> 0.02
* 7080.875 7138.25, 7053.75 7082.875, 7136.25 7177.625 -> -0.01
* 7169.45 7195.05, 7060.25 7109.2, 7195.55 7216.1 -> -0.02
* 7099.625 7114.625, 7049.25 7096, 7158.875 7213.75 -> -0.01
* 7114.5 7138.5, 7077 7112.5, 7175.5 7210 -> 0.00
